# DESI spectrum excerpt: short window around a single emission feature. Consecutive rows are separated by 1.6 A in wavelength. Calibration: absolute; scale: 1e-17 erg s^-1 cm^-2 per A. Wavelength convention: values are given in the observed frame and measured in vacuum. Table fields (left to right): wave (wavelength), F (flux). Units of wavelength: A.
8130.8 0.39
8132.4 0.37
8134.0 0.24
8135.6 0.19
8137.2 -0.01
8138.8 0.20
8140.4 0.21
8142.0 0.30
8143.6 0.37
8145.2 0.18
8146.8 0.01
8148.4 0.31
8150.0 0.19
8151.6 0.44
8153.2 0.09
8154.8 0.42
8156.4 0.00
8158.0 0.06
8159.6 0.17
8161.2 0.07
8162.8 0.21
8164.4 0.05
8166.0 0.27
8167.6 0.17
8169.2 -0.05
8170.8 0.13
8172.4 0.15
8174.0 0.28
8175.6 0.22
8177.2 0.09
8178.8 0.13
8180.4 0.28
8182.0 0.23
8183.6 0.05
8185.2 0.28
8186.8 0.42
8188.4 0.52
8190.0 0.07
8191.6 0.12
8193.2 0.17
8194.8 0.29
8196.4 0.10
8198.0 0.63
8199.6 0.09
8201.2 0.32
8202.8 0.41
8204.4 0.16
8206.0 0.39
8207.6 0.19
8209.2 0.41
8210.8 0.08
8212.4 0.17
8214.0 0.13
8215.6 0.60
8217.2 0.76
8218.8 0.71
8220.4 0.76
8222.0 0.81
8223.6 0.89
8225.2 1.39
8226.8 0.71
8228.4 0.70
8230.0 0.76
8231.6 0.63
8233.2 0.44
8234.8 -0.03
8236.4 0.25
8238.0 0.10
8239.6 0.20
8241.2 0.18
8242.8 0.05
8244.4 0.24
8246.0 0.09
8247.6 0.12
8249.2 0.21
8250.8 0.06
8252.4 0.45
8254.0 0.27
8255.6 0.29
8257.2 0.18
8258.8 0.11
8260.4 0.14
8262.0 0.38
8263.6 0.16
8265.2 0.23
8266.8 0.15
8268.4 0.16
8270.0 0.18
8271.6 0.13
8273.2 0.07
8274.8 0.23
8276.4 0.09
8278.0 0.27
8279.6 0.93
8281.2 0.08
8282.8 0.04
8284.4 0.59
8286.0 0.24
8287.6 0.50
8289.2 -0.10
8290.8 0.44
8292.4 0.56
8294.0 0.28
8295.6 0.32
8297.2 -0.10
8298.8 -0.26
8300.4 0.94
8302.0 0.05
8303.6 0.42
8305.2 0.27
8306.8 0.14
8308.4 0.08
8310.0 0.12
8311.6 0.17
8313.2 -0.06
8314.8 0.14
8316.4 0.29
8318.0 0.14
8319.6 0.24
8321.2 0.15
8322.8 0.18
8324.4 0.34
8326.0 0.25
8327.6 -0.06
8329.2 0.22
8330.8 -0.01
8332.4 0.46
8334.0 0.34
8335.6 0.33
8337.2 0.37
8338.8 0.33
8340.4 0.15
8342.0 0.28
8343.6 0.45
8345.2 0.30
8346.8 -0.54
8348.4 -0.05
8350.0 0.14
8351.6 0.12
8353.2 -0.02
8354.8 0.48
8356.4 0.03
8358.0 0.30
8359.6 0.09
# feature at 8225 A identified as [O II] 3727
